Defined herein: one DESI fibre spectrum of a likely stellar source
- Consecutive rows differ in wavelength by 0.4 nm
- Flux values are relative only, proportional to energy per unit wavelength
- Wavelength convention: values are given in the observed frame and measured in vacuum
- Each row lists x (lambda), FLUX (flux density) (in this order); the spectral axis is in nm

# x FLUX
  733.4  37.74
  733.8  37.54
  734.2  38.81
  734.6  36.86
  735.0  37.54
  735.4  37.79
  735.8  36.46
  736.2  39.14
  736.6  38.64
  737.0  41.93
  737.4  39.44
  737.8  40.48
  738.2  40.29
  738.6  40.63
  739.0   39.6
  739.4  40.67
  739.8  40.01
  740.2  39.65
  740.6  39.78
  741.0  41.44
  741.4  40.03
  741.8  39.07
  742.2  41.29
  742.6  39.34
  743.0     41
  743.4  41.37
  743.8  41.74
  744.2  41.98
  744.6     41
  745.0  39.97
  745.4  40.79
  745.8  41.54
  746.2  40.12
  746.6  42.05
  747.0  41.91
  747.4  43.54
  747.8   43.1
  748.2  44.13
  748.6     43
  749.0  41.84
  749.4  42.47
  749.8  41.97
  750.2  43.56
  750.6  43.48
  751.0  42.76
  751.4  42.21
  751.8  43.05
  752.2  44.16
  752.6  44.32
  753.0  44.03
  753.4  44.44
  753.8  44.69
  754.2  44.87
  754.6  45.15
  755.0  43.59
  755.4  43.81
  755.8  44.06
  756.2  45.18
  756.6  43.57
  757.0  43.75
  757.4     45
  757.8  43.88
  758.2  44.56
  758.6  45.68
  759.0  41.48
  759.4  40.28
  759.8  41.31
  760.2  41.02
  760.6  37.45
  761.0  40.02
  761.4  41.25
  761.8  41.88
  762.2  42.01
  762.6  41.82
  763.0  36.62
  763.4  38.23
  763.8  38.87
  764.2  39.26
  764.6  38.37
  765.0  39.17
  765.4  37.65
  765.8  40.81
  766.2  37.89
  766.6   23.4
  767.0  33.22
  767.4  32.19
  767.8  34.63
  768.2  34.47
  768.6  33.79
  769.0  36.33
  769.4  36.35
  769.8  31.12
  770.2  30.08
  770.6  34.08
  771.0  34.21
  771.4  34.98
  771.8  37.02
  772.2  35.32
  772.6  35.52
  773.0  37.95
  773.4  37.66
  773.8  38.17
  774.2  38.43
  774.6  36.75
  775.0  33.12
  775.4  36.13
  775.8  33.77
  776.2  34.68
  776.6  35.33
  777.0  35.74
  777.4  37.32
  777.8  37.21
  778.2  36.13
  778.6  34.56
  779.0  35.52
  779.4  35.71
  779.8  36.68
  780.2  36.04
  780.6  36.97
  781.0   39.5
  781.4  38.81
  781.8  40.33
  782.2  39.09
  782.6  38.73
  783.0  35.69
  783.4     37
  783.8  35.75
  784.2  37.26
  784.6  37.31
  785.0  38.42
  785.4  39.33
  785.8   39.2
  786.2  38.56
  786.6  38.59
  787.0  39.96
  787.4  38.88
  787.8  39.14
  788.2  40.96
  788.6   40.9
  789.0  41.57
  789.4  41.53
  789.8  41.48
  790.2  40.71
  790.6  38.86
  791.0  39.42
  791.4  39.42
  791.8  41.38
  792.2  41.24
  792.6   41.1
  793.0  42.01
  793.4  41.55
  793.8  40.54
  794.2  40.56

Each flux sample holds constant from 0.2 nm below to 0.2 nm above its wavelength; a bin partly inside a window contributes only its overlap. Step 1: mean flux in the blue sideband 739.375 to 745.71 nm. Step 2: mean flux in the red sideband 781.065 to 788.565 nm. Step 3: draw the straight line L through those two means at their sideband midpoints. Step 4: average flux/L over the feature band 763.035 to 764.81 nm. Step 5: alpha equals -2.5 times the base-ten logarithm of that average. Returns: 0.03 mag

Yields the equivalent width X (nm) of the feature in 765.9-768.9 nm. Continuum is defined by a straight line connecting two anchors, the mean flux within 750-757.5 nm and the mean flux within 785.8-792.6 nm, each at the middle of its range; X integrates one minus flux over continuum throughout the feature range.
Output 0.66 nm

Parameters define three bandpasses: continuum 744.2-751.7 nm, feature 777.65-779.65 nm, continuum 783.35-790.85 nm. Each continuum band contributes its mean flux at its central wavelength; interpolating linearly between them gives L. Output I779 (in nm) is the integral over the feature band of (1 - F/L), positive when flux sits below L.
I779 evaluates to 0.21 nm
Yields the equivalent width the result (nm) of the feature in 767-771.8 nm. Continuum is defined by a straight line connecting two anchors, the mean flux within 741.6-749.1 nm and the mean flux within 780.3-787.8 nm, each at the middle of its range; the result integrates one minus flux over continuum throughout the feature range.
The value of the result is 0.68 nm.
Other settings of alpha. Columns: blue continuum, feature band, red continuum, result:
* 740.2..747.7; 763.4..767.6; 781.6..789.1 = 0.10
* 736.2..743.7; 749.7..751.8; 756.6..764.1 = -0.05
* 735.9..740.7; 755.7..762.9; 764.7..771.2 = -0.18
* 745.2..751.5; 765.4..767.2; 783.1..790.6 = 0.19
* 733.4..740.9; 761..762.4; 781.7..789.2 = -0.07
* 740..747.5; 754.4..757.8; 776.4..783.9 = -0.12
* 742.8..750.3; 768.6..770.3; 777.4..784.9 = 0.15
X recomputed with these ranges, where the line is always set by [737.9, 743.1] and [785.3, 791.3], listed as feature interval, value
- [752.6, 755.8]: -0.34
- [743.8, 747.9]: -0.14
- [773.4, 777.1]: 0.38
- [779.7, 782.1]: 0.11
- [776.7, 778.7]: 0.19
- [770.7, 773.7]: 0.29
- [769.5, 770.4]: 0.20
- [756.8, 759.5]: -0.24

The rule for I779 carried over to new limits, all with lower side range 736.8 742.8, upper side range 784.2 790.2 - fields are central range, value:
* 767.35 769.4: 0.27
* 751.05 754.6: -0.35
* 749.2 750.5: -0.08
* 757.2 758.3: -0.12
